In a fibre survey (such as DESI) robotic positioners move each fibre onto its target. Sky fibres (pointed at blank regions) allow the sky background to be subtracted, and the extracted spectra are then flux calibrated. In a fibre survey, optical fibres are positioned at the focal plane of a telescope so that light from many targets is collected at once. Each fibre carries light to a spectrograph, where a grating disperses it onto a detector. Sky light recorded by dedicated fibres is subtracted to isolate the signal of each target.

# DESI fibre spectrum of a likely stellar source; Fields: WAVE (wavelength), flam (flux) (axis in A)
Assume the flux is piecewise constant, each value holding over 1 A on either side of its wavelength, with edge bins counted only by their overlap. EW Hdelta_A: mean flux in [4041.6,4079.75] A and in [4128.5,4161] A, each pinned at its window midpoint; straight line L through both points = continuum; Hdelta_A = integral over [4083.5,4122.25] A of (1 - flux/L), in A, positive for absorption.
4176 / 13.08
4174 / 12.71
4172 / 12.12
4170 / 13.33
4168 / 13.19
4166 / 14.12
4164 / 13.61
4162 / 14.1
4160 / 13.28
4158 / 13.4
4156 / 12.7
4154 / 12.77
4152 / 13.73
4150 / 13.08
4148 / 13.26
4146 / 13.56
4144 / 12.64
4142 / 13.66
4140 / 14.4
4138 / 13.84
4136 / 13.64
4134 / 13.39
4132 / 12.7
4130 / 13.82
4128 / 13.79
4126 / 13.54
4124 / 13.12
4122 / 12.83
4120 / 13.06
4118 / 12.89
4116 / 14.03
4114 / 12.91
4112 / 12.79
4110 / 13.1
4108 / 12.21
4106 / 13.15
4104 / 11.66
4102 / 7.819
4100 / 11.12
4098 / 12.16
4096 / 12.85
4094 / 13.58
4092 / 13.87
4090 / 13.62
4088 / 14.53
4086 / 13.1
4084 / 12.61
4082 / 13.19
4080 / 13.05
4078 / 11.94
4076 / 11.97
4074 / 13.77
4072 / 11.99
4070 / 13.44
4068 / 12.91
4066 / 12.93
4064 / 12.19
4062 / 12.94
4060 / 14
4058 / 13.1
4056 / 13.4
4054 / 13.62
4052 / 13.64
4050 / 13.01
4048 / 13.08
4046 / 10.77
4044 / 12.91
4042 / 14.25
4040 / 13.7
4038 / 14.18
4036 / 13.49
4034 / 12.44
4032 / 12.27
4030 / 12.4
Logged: 1.3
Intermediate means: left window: 12.9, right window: 13.4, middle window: 12.7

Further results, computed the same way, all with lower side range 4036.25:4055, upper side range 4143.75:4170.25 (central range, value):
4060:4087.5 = 0.89 A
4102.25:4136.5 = 0.90 A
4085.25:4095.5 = -0.32 A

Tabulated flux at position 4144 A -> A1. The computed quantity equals 12.64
